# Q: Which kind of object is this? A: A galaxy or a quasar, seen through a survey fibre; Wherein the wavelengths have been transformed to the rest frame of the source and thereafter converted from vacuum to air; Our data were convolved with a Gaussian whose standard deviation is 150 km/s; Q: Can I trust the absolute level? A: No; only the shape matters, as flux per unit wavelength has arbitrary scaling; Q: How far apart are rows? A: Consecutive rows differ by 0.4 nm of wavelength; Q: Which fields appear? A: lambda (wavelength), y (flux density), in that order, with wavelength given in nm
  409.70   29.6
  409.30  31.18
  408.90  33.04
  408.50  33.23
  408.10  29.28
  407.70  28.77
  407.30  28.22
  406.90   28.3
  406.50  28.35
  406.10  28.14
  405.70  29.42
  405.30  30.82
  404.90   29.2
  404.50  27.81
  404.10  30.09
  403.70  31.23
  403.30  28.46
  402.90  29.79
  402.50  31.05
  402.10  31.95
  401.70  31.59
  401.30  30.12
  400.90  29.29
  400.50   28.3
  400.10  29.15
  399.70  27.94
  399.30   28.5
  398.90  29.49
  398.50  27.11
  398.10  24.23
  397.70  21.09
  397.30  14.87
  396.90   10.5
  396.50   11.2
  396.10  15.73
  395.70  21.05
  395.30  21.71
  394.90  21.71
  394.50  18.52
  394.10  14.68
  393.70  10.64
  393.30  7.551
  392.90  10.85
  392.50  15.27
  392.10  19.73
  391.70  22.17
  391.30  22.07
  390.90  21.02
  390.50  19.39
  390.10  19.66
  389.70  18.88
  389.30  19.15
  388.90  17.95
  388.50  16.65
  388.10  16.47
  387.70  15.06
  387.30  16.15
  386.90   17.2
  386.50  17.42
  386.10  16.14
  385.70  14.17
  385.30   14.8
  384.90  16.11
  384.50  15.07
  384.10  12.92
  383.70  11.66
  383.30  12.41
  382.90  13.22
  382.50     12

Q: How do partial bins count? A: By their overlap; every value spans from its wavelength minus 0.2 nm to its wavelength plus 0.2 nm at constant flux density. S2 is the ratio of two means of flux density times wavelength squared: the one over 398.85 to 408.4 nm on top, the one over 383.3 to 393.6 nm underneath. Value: 1.94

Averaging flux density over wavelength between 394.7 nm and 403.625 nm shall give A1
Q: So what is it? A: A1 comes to 24.9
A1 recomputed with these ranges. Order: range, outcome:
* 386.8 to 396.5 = 17.3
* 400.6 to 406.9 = 29.7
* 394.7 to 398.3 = 18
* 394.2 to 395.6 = 20.2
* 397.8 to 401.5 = 28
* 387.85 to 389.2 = 17.1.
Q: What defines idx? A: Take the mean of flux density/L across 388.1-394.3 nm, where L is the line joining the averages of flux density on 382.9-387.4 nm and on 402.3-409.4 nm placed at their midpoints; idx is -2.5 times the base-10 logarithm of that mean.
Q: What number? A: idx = 0.12 mag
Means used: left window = 14.8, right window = 29.8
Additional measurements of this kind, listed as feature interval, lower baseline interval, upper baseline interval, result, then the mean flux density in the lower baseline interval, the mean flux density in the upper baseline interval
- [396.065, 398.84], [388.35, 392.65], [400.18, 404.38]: 0.364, 19.3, 30.1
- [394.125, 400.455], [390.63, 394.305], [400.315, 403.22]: 0.100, 16.1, 30.2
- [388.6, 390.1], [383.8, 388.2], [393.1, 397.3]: -0.207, 15.5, 15.3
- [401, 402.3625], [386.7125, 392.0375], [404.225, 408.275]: -0.190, 18.6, 28.9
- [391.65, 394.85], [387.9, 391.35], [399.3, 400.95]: 0.431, 18.9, 28.6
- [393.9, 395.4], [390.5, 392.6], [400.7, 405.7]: 0.204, 20.2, 30.1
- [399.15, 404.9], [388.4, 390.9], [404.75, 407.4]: -0.125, 18.9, 28.9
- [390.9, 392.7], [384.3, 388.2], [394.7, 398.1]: -0.185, 15.8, 17.6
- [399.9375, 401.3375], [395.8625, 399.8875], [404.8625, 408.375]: -0.229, 21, 29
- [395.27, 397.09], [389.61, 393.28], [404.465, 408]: 0.353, 18.2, 28.8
